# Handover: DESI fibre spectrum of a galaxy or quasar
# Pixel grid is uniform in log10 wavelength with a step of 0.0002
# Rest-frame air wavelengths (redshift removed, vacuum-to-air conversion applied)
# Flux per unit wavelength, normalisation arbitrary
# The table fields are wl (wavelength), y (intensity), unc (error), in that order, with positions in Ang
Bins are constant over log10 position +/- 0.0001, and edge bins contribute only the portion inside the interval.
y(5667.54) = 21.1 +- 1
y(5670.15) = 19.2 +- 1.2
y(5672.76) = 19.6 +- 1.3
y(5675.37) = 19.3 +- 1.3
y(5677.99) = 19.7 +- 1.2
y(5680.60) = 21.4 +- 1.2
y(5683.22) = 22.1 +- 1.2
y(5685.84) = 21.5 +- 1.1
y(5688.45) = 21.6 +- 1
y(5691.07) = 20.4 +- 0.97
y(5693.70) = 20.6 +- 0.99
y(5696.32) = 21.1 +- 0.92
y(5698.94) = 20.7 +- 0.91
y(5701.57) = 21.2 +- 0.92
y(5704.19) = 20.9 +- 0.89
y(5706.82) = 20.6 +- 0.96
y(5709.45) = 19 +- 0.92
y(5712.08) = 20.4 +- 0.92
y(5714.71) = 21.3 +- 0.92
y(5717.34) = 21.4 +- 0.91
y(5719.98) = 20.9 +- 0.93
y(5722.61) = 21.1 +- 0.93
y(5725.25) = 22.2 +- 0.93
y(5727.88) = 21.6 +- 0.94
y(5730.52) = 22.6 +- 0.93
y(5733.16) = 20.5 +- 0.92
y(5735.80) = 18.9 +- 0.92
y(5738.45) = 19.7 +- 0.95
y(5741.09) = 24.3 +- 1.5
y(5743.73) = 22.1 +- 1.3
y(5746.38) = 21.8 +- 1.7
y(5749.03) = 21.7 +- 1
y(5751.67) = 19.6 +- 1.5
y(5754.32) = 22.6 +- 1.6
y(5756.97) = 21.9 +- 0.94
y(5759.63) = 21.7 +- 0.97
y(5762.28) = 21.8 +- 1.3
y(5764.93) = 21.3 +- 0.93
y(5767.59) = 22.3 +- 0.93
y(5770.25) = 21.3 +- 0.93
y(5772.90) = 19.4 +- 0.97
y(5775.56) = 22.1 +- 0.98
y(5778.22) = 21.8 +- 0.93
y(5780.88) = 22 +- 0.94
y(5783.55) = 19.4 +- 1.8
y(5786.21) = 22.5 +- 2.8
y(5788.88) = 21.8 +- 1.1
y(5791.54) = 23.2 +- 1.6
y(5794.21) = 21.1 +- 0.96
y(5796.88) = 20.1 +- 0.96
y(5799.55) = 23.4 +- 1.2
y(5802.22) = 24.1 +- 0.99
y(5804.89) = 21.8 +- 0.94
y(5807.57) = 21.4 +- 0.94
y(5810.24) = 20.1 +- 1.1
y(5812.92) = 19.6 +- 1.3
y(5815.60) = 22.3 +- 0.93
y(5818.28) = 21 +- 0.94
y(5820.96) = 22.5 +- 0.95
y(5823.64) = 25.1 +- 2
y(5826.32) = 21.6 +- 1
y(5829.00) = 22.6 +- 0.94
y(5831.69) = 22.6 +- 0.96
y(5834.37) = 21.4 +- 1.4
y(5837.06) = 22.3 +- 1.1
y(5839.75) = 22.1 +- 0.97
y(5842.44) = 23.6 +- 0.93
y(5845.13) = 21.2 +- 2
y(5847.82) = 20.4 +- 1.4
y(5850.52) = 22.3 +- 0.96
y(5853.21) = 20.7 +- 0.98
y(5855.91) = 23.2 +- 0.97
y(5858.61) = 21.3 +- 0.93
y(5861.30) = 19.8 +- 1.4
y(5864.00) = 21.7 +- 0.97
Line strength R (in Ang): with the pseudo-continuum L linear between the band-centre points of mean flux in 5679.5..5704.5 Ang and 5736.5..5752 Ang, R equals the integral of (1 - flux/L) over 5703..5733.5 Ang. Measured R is 0.4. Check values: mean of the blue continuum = 21.2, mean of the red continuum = 21.6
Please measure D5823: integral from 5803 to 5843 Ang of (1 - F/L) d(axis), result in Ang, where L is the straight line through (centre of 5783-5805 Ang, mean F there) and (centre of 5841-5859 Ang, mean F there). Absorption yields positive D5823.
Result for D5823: -0.1 Ang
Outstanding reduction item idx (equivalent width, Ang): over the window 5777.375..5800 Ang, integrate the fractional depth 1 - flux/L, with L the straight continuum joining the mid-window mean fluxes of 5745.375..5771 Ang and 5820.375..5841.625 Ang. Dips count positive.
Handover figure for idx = 0.4 Ang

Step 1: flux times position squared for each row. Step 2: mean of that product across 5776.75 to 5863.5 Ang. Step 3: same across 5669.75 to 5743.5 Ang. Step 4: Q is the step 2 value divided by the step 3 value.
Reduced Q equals 1.09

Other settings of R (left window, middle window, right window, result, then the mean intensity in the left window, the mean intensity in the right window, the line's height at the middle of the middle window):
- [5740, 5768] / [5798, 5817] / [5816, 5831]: 0.5 Ang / 21.9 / 22.5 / 22.4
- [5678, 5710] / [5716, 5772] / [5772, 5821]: -0.6 Ang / 20.9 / 21.5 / 21.2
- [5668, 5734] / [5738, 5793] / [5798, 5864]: -0.7 Ang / 20.8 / 21.9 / 21.4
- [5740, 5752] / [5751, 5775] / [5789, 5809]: 0.7 Ang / 22.1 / 22.1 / 22.1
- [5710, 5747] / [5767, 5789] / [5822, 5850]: 0.4 Ang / 21.3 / 22.3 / 21.7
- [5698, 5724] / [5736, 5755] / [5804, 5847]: -0.3 Ang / 20.8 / 21.9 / 21.1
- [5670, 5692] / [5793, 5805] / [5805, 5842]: -0.2 Ang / 20.6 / 21.9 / 21.7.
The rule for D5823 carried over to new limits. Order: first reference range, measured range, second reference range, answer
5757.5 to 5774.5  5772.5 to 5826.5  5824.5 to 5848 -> -0.14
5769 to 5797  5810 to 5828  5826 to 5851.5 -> -0.05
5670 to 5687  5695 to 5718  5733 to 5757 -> 0.13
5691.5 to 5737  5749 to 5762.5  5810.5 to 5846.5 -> -0.13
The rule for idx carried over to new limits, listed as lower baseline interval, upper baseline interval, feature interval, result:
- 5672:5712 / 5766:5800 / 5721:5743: -0.36 Ang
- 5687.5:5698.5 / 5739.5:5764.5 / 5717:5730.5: -0.09 Ang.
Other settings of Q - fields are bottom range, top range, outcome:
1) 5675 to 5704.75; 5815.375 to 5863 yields 1.11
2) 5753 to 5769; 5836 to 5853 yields 1.03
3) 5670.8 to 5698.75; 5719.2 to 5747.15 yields 1.05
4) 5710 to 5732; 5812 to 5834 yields 1.08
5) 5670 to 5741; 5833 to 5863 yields 1.09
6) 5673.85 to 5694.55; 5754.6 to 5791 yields 1.07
